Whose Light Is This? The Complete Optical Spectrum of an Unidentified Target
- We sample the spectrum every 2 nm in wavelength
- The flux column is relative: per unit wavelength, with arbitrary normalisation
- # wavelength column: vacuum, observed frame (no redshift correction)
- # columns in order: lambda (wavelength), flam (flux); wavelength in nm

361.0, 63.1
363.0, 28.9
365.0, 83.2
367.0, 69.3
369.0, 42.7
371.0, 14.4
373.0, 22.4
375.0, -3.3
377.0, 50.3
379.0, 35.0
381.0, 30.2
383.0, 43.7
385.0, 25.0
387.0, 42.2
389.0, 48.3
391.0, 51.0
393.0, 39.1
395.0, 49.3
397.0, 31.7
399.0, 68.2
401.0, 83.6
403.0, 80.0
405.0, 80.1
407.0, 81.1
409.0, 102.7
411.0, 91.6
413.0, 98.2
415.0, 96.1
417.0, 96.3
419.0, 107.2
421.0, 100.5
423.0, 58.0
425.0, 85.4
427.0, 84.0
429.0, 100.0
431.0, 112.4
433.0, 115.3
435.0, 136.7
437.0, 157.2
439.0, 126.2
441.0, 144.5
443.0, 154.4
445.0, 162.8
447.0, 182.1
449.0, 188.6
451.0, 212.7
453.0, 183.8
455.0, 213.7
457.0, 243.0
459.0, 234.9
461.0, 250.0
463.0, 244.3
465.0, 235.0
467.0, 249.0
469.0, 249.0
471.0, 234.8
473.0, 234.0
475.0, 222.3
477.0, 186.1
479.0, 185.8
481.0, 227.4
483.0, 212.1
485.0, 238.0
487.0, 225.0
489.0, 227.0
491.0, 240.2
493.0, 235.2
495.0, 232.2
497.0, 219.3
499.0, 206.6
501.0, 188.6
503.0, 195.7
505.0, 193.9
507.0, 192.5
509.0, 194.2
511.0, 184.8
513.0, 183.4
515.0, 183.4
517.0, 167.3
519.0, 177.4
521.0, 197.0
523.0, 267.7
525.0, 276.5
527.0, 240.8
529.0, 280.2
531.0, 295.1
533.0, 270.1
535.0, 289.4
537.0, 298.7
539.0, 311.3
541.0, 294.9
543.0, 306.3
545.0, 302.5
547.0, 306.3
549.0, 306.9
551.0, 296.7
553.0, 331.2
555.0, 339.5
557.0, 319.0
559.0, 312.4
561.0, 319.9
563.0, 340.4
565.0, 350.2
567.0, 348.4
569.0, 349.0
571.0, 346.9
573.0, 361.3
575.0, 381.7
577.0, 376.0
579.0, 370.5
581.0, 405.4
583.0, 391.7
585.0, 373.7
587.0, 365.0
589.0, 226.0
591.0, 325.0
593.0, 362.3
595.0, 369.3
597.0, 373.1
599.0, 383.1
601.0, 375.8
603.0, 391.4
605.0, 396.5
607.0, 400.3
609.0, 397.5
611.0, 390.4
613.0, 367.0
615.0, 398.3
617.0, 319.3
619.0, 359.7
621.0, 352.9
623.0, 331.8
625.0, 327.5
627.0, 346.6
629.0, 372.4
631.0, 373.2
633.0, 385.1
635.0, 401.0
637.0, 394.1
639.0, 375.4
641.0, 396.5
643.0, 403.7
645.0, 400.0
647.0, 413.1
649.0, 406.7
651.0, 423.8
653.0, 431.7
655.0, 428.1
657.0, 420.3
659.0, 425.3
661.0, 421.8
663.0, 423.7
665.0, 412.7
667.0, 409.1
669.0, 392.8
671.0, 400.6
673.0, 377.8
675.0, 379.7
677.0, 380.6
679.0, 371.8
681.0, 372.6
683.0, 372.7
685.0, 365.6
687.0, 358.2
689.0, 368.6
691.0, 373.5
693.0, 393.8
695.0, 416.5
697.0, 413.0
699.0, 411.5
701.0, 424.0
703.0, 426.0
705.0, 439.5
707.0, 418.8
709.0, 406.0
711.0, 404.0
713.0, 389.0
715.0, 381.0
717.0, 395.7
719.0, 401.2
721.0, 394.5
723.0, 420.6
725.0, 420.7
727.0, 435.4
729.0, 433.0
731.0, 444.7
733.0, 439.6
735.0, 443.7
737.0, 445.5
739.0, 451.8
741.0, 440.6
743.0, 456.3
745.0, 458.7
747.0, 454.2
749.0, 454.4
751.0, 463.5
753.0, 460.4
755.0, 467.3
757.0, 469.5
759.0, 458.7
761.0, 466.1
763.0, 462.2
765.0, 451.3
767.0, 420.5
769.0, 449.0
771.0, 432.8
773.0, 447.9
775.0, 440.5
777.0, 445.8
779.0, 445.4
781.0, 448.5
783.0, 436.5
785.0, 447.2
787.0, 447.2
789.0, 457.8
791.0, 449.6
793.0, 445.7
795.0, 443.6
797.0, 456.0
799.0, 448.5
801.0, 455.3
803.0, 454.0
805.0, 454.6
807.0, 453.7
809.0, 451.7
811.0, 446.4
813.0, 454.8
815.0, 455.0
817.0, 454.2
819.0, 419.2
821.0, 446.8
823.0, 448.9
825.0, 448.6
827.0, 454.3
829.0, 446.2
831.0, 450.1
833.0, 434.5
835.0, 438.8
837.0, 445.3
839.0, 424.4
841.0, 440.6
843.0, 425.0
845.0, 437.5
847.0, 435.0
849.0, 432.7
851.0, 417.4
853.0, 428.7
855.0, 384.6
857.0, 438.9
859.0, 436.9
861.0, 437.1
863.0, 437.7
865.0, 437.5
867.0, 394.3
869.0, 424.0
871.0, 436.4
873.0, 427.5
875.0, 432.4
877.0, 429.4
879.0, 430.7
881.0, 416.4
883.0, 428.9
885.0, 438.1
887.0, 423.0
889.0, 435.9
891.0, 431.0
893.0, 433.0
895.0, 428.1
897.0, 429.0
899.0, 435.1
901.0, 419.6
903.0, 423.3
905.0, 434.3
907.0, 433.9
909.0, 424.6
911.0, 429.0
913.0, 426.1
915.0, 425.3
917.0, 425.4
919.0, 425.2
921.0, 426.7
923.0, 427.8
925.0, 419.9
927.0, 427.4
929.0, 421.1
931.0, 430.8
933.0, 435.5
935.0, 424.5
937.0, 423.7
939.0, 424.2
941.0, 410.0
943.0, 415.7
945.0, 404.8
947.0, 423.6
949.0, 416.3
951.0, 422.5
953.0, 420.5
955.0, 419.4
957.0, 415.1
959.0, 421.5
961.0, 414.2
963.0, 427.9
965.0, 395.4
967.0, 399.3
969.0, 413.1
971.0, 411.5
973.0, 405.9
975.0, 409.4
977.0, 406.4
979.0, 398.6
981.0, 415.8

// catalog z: 0.000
